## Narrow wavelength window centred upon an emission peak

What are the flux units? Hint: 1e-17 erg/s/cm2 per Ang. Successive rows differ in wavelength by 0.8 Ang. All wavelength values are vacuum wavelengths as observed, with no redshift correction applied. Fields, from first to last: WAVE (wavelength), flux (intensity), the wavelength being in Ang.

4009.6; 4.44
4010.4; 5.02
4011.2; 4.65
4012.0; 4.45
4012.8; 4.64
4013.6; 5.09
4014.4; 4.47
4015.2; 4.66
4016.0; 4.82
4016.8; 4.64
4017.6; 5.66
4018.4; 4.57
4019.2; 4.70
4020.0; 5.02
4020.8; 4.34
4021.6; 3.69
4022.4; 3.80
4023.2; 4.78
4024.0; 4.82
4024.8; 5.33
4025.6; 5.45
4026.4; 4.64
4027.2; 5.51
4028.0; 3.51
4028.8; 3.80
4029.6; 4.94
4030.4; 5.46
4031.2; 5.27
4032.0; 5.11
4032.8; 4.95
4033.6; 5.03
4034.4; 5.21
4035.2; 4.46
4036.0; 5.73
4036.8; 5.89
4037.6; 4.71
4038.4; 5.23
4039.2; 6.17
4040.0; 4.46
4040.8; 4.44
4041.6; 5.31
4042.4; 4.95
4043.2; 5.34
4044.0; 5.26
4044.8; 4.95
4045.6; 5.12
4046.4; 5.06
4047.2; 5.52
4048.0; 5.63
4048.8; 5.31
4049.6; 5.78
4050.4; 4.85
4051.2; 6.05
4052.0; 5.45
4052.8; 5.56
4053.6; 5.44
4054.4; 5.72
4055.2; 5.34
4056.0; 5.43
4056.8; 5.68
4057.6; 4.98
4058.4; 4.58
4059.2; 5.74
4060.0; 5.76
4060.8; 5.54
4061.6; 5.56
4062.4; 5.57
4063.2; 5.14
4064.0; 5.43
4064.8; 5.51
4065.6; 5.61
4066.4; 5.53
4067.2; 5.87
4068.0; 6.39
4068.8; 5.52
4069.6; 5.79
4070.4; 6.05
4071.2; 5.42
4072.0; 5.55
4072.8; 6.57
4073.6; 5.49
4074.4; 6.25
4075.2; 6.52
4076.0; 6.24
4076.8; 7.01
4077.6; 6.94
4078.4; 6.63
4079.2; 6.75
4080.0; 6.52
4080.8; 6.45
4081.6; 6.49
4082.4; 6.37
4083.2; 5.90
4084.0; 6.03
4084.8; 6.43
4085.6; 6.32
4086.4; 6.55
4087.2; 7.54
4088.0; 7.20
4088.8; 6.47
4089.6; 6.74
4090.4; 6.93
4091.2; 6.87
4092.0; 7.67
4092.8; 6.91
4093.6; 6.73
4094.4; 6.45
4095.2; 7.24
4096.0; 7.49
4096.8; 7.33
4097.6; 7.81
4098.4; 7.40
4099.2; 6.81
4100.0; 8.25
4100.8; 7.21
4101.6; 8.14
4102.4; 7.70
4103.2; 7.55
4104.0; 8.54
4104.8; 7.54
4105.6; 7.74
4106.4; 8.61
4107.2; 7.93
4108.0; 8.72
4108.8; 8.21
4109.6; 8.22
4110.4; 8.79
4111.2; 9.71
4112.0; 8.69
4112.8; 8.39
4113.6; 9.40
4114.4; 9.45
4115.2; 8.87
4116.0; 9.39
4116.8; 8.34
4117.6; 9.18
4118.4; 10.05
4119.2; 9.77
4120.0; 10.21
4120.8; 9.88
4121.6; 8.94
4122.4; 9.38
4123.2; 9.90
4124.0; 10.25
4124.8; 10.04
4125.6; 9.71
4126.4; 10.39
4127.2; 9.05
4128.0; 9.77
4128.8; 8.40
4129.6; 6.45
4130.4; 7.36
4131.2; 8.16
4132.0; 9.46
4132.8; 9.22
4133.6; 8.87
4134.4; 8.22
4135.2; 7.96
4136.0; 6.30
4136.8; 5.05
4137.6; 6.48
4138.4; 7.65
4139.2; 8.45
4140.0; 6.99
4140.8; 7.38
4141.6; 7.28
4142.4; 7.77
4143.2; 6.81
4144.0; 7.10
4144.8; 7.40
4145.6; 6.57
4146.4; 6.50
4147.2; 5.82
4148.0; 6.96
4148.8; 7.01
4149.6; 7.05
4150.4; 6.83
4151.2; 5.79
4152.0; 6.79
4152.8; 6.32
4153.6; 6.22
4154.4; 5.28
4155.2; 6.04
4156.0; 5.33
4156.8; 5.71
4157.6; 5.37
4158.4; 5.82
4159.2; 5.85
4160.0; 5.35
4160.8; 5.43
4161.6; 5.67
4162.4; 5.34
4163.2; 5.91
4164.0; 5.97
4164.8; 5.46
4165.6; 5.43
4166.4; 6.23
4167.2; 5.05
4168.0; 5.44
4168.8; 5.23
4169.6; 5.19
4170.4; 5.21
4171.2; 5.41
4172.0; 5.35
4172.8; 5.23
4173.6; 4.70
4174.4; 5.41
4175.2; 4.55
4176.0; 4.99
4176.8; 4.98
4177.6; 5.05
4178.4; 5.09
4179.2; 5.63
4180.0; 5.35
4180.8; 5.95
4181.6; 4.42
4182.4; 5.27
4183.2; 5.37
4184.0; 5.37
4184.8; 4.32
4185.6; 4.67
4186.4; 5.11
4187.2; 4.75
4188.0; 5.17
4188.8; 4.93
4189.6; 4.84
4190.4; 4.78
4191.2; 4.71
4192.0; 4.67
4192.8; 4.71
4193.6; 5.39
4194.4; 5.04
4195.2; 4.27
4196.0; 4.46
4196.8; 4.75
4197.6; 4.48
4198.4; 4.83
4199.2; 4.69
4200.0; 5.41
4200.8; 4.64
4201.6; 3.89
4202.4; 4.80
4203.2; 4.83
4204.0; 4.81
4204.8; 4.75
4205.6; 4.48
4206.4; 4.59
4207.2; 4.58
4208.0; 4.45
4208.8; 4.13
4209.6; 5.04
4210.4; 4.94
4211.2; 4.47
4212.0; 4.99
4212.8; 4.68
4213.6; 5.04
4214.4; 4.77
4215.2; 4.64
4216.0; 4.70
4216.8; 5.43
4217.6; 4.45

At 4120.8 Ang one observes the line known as C IV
